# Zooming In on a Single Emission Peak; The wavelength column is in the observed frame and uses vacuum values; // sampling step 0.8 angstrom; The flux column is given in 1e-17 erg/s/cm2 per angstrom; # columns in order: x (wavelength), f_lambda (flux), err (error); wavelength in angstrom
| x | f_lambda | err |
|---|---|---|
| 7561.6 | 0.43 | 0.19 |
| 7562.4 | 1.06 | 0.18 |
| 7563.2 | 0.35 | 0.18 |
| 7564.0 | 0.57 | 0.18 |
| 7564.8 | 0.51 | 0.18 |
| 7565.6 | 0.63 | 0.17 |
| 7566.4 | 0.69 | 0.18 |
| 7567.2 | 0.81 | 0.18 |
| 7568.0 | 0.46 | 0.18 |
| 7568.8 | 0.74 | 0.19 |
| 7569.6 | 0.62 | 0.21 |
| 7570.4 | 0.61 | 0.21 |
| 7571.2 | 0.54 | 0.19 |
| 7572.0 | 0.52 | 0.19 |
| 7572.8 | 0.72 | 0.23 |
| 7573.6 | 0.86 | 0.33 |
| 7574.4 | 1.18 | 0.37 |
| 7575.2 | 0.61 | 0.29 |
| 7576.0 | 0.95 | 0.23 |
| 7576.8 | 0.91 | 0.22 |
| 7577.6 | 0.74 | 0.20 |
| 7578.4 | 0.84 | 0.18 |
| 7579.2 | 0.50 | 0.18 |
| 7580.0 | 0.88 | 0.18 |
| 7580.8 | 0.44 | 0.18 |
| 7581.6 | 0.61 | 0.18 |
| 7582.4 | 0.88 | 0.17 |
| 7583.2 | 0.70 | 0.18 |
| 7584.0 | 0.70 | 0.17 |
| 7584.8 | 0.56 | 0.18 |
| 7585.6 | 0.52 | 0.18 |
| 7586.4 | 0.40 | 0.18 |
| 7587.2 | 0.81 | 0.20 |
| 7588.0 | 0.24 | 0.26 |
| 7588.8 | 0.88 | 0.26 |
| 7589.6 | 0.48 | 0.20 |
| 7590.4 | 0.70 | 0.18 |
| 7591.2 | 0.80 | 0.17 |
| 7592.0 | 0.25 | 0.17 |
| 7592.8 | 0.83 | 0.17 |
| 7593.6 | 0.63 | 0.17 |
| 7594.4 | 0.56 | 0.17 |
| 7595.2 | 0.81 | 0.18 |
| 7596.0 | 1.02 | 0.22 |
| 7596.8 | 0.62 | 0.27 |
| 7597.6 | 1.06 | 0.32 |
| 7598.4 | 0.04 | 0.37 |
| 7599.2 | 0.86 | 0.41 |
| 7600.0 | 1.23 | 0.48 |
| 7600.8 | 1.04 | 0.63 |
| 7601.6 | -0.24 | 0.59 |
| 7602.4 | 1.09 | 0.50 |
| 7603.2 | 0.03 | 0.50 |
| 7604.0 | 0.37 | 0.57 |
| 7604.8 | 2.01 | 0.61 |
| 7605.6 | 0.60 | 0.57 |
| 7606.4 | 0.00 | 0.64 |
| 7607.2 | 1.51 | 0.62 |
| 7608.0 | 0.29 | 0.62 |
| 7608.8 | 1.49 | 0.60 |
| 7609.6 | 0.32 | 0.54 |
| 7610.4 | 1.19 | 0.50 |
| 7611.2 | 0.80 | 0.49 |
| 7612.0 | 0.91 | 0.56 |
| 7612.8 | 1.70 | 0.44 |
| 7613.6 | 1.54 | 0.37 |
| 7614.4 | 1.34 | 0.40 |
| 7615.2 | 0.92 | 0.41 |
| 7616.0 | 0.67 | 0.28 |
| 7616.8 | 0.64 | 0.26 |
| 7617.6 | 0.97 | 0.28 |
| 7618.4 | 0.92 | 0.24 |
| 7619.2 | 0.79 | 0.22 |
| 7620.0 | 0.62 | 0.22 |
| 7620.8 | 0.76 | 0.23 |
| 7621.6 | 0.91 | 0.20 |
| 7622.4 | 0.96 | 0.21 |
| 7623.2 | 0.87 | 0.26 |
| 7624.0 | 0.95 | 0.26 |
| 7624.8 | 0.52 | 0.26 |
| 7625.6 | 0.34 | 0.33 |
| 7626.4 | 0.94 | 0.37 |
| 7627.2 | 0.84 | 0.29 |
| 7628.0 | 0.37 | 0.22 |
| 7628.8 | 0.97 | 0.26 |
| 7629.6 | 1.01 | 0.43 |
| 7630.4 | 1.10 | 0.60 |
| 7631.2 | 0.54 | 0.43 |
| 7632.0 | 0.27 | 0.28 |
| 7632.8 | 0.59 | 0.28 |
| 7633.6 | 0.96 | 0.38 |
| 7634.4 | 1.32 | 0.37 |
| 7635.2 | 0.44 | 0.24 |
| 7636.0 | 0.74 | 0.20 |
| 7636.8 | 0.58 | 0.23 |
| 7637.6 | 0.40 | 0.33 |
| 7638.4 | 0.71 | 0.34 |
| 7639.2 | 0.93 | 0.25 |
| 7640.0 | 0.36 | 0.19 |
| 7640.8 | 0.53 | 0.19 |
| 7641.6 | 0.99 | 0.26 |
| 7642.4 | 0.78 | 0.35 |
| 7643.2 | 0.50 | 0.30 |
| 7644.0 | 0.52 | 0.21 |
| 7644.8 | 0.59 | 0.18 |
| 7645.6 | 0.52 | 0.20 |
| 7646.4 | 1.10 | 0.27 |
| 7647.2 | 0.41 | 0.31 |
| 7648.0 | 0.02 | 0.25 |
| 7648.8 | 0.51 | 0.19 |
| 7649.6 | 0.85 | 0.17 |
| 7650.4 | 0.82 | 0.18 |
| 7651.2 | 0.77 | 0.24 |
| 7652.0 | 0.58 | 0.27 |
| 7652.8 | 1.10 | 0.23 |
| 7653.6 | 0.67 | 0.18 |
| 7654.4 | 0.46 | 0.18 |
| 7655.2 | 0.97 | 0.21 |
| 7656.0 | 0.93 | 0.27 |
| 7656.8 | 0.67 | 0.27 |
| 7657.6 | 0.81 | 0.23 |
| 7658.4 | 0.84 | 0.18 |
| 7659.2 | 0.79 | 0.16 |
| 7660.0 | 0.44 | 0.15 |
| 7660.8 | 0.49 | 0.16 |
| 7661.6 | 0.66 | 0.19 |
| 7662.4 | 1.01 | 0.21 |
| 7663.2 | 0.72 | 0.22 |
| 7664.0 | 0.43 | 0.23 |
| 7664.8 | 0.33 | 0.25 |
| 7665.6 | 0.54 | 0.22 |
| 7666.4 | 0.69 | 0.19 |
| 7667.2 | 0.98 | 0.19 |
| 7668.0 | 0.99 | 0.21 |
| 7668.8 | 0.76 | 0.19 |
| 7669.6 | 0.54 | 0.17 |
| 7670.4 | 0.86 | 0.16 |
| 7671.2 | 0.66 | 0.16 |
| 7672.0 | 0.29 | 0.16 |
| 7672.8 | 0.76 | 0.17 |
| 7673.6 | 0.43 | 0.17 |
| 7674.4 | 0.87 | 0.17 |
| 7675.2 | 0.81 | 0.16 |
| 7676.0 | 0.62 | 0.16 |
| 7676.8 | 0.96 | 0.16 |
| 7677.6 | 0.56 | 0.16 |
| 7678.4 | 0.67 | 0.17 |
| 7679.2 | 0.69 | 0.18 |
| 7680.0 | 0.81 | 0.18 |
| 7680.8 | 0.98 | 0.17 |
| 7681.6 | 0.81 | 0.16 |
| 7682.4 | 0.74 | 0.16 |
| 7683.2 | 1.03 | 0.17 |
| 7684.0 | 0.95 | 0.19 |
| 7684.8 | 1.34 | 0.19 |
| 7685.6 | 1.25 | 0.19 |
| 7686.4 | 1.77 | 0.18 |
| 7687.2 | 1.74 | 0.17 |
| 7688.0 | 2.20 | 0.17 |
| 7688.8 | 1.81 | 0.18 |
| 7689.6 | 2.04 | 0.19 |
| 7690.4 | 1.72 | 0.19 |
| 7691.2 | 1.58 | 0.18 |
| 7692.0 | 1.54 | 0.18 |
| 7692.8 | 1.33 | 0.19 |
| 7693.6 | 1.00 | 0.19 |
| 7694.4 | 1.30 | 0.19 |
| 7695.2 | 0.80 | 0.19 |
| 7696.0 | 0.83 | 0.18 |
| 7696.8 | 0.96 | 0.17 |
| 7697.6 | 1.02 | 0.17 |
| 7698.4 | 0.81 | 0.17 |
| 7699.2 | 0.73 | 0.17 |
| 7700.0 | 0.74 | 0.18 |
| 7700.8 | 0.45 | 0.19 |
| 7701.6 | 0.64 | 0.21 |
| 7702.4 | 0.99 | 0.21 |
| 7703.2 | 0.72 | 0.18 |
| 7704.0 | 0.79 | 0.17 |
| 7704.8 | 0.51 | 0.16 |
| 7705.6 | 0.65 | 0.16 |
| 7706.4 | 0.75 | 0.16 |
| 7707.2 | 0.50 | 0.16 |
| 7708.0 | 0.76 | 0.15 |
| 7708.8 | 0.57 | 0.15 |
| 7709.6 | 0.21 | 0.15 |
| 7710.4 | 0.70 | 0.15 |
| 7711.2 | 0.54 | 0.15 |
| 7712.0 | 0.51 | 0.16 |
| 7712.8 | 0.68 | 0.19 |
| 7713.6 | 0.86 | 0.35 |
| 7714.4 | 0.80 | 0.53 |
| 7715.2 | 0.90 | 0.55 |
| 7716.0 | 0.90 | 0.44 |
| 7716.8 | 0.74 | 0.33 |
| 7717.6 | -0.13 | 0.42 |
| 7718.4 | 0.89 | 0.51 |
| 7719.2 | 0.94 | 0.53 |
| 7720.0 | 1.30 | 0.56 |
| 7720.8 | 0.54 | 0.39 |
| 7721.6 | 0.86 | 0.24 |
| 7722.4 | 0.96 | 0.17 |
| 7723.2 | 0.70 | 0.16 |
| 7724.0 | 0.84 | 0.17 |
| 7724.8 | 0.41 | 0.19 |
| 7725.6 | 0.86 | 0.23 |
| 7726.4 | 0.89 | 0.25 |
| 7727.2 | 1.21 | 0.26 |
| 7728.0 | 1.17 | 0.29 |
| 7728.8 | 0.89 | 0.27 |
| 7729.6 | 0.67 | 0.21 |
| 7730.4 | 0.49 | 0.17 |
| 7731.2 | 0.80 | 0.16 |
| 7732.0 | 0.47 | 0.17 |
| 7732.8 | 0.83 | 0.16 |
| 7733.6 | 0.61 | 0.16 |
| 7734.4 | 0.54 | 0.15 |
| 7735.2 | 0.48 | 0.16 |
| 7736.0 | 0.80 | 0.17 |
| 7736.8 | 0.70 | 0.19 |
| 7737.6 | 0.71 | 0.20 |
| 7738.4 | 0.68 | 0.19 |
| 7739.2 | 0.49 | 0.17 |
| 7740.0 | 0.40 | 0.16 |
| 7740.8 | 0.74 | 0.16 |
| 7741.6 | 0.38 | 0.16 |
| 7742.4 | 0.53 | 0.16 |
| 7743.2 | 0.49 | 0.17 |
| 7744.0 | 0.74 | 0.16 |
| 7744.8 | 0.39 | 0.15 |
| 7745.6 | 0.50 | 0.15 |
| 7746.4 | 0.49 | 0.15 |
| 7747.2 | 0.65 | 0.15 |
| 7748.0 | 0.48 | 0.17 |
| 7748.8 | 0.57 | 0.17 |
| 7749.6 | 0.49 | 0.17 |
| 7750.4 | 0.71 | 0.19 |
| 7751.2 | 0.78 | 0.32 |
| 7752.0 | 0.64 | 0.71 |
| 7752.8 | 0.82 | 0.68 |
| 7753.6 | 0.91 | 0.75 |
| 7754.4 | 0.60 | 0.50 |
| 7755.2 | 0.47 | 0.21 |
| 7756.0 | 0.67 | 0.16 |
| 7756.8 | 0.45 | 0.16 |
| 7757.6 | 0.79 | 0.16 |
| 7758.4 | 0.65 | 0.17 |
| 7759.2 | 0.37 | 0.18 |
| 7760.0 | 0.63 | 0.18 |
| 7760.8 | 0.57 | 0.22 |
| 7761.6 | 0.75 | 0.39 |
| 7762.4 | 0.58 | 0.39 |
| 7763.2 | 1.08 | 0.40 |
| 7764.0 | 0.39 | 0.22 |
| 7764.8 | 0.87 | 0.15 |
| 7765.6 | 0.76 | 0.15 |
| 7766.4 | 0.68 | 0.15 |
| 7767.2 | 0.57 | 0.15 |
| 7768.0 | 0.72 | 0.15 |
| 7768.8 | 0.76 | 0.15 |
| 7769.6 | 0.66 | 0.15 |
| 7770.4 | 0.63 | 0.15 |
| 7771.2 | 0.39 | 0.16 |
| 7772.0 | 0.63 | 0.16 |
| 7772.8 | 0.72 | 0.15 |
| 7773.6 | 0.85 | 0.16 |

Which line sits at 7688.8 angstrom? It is [O III]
